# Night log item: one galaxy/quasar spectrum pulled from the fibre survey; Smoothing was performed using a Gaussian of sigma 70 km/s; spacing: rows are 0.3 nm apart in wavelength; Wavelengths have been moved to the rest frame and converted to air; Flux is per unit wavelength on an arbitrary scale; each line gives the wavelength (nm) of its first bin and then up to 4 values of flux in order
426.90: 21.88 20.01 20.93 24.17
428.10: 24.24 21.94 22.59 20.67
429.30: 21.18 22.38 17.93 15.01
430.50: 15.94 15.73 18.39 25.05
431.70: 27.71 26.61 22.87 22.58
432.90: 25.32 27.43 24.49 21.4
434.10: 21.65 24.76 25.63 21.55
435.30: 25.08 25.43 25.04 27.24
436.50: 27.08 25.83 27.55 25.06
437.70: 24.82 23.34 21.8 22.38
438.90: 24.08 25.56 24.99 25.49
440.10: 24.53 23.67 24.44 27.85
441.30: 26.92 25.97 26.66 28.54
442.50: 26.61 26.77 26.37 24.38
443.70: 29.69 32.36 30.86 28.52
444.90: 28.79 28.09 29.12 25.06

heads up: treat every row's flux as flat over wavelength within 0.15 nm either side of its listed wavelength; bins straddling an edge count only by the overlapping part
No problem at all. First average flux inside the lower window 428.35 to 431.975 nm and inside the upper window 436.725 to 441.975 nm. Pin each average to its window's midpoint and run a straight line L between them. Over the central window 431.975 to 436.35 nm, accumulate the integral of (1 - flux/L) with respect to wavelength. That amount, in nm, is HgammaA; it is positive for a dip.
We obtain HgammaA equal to -0.374 nm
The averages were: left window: 20.5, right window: 25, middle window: 24.4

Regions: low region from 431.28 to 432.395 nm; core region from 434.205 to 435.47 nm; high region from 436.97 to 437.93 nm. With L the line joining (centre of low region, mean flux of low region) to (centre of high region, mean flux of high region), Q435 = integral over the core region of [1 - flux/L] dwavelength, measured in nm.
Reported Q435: 0.072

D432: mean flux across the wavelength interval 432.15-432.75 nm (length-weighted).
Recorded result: 22.7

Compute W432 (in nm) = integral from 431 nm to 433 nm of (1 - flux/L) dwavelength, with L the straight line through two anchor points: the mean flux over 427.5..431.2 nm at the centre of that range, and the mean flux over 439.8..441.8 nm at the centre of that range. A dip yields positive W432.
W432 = -0.27 nm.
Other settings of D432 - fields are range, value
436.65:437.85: 25.8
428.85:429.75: 21.4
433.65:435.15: 23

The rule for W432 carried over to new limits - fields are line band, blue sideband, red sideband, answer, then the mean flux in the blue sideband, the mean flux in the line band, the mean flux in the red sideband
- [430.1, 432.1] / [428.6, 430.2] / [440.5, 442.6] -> 0.06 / 20.3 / 20.6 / 26.6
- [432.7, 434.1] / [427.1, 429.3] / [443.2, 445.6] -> 0.00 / 22.1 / 24.3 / 28.9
